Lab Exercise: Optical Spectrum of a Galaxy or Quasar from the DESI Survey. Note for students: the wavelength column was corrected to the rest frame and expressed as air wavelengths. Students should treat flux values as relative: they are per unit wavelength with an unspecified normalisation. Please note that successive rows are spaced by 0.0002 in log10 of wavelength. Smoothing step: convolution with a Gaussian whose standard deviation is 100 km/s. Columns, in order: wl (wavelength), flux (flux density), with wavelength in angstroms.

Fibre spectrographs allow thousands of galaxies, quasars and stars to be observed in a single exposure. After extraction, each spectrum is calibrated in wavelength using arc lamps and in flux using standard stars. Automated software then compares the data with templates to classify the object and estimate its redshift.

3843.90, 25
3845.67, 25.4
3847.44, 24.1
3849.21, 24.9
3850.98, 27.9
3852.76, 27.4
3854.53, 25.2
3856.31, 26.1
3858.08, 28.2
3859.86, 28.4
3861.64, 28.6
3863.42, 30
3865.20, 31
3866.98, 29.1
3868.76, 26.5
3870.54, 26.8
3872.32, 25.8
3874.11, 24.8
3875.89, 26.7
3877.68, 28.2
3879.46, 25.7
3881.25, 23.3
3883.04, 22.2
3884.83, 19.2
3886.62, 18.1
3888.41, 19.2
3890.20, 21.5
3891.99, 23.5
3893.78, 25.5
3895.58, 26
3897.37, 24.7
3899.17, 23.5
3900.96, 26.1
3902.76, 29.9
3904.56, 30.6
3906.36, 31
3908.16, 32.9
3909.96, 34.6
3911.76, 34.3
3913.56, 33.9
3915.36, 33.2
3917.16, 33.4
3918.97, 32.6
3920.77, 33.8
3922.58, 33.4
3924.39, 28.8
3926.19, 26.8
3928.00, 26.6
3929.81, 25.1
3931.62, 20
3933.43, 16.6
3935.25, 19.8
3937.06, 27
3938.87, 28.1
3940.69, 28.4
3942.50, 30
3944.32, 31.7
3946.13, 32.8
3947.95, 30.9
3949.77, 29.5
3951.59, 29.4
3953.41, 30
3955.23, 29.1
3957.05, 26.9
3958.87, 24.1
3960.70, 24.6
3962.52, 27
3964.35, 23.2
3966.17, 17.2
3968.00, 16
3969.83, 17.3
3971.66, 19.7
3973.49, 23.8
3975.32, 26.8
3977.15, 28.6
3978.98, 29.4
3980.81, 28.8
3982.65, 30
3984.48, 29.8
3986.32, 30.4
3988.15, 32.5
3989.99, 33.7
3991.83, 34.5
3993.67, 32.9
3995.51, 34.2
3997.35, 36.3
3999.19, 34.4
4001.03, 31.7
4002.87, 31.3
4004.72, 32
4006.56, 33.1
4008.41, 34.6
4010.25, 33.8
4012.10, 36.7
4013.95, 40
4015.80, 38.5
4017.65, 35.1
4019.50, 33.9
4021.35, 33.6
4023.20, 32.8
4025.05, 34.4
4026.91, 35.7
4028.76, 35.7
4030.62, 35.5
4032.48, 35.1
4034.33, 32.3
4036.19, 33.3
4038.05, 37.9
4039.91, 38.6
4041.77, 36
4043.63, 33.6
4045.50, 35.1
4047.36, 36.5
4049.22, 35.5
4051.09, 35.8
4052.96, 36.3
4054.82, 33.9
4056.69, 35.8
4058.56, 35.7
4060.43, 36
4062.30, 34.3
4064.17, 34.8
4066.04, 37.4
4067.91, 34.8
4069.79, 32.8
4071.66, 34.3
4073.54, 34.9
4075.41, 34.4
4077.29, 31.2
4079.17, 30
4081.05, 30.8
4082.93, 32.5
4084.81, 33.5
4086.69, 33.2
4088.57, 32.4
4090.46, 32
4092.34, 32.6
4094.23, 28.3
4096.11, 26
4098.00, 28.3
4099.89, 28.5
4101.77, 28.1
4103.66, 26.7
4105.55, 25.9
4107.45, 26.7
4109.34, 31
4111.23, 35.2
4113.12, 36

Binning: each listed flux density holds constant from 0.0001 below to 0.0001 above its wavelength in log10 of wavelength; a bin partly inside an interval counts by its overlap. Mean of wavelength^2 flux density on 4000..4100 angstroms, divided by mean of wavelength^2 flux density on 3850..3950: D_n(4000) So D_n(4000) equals 1.3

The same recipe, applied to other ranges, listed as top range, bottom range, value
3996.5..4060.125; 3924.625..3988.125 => 1.39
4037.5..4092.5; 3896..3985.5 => 1.33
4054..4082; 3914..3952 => 1.28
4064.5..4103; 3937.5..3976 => 1.30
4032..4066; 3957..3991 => 1.43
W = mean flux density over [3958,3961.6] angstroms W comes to 24.3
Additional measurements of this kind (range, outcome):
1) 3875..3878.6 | 27.5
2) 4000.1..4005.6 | 31.7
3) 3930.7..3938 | 20.9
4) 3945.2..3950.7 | 31.1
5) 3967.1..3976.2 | 20.7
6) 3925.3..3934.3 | 23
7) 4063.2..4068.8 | 35.7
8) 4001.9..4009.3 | 32.7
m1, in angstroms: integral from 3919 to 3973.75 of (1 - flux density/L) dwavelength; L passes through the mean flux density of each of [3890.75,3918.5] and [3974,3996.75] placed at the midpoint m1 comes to 7.54 angstroms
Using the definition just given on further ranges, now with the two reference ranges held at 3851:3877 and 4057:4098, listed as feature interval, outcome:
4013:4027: -1.8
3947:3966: 1.7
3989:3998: -1.0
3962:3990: 4.4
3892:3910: 0.3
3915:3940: 1.4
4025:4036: -1.0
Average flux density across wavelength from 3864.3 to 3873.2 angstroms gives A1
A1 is 27.9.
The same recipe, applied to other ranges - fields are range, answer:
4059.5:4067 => 35.7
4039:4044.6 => 36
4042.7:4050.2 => 35.2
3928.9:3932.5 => 22.6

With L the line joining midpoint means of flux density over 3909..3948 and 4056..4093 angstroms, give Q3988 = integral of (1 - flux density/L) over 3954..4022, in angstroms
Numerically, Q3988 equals 2.6 angstroms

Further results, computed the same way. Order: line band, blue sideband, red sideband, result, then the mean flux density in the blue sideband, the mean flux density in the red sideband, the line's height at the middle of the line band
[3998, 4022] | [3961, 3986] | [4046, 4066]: -4.17 angstroms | 24.6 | 35.5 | 29.4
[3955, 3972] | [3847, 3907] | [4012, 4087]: 4.47 angstroms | 25.9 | 34.8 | 30.4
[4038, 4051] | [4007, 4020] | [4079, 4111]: -0.90 angstroms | 36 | 29.9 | 33.7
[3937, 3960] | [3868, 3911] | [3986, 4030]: 0.66 angstroms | 25.7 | 34.3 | 30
